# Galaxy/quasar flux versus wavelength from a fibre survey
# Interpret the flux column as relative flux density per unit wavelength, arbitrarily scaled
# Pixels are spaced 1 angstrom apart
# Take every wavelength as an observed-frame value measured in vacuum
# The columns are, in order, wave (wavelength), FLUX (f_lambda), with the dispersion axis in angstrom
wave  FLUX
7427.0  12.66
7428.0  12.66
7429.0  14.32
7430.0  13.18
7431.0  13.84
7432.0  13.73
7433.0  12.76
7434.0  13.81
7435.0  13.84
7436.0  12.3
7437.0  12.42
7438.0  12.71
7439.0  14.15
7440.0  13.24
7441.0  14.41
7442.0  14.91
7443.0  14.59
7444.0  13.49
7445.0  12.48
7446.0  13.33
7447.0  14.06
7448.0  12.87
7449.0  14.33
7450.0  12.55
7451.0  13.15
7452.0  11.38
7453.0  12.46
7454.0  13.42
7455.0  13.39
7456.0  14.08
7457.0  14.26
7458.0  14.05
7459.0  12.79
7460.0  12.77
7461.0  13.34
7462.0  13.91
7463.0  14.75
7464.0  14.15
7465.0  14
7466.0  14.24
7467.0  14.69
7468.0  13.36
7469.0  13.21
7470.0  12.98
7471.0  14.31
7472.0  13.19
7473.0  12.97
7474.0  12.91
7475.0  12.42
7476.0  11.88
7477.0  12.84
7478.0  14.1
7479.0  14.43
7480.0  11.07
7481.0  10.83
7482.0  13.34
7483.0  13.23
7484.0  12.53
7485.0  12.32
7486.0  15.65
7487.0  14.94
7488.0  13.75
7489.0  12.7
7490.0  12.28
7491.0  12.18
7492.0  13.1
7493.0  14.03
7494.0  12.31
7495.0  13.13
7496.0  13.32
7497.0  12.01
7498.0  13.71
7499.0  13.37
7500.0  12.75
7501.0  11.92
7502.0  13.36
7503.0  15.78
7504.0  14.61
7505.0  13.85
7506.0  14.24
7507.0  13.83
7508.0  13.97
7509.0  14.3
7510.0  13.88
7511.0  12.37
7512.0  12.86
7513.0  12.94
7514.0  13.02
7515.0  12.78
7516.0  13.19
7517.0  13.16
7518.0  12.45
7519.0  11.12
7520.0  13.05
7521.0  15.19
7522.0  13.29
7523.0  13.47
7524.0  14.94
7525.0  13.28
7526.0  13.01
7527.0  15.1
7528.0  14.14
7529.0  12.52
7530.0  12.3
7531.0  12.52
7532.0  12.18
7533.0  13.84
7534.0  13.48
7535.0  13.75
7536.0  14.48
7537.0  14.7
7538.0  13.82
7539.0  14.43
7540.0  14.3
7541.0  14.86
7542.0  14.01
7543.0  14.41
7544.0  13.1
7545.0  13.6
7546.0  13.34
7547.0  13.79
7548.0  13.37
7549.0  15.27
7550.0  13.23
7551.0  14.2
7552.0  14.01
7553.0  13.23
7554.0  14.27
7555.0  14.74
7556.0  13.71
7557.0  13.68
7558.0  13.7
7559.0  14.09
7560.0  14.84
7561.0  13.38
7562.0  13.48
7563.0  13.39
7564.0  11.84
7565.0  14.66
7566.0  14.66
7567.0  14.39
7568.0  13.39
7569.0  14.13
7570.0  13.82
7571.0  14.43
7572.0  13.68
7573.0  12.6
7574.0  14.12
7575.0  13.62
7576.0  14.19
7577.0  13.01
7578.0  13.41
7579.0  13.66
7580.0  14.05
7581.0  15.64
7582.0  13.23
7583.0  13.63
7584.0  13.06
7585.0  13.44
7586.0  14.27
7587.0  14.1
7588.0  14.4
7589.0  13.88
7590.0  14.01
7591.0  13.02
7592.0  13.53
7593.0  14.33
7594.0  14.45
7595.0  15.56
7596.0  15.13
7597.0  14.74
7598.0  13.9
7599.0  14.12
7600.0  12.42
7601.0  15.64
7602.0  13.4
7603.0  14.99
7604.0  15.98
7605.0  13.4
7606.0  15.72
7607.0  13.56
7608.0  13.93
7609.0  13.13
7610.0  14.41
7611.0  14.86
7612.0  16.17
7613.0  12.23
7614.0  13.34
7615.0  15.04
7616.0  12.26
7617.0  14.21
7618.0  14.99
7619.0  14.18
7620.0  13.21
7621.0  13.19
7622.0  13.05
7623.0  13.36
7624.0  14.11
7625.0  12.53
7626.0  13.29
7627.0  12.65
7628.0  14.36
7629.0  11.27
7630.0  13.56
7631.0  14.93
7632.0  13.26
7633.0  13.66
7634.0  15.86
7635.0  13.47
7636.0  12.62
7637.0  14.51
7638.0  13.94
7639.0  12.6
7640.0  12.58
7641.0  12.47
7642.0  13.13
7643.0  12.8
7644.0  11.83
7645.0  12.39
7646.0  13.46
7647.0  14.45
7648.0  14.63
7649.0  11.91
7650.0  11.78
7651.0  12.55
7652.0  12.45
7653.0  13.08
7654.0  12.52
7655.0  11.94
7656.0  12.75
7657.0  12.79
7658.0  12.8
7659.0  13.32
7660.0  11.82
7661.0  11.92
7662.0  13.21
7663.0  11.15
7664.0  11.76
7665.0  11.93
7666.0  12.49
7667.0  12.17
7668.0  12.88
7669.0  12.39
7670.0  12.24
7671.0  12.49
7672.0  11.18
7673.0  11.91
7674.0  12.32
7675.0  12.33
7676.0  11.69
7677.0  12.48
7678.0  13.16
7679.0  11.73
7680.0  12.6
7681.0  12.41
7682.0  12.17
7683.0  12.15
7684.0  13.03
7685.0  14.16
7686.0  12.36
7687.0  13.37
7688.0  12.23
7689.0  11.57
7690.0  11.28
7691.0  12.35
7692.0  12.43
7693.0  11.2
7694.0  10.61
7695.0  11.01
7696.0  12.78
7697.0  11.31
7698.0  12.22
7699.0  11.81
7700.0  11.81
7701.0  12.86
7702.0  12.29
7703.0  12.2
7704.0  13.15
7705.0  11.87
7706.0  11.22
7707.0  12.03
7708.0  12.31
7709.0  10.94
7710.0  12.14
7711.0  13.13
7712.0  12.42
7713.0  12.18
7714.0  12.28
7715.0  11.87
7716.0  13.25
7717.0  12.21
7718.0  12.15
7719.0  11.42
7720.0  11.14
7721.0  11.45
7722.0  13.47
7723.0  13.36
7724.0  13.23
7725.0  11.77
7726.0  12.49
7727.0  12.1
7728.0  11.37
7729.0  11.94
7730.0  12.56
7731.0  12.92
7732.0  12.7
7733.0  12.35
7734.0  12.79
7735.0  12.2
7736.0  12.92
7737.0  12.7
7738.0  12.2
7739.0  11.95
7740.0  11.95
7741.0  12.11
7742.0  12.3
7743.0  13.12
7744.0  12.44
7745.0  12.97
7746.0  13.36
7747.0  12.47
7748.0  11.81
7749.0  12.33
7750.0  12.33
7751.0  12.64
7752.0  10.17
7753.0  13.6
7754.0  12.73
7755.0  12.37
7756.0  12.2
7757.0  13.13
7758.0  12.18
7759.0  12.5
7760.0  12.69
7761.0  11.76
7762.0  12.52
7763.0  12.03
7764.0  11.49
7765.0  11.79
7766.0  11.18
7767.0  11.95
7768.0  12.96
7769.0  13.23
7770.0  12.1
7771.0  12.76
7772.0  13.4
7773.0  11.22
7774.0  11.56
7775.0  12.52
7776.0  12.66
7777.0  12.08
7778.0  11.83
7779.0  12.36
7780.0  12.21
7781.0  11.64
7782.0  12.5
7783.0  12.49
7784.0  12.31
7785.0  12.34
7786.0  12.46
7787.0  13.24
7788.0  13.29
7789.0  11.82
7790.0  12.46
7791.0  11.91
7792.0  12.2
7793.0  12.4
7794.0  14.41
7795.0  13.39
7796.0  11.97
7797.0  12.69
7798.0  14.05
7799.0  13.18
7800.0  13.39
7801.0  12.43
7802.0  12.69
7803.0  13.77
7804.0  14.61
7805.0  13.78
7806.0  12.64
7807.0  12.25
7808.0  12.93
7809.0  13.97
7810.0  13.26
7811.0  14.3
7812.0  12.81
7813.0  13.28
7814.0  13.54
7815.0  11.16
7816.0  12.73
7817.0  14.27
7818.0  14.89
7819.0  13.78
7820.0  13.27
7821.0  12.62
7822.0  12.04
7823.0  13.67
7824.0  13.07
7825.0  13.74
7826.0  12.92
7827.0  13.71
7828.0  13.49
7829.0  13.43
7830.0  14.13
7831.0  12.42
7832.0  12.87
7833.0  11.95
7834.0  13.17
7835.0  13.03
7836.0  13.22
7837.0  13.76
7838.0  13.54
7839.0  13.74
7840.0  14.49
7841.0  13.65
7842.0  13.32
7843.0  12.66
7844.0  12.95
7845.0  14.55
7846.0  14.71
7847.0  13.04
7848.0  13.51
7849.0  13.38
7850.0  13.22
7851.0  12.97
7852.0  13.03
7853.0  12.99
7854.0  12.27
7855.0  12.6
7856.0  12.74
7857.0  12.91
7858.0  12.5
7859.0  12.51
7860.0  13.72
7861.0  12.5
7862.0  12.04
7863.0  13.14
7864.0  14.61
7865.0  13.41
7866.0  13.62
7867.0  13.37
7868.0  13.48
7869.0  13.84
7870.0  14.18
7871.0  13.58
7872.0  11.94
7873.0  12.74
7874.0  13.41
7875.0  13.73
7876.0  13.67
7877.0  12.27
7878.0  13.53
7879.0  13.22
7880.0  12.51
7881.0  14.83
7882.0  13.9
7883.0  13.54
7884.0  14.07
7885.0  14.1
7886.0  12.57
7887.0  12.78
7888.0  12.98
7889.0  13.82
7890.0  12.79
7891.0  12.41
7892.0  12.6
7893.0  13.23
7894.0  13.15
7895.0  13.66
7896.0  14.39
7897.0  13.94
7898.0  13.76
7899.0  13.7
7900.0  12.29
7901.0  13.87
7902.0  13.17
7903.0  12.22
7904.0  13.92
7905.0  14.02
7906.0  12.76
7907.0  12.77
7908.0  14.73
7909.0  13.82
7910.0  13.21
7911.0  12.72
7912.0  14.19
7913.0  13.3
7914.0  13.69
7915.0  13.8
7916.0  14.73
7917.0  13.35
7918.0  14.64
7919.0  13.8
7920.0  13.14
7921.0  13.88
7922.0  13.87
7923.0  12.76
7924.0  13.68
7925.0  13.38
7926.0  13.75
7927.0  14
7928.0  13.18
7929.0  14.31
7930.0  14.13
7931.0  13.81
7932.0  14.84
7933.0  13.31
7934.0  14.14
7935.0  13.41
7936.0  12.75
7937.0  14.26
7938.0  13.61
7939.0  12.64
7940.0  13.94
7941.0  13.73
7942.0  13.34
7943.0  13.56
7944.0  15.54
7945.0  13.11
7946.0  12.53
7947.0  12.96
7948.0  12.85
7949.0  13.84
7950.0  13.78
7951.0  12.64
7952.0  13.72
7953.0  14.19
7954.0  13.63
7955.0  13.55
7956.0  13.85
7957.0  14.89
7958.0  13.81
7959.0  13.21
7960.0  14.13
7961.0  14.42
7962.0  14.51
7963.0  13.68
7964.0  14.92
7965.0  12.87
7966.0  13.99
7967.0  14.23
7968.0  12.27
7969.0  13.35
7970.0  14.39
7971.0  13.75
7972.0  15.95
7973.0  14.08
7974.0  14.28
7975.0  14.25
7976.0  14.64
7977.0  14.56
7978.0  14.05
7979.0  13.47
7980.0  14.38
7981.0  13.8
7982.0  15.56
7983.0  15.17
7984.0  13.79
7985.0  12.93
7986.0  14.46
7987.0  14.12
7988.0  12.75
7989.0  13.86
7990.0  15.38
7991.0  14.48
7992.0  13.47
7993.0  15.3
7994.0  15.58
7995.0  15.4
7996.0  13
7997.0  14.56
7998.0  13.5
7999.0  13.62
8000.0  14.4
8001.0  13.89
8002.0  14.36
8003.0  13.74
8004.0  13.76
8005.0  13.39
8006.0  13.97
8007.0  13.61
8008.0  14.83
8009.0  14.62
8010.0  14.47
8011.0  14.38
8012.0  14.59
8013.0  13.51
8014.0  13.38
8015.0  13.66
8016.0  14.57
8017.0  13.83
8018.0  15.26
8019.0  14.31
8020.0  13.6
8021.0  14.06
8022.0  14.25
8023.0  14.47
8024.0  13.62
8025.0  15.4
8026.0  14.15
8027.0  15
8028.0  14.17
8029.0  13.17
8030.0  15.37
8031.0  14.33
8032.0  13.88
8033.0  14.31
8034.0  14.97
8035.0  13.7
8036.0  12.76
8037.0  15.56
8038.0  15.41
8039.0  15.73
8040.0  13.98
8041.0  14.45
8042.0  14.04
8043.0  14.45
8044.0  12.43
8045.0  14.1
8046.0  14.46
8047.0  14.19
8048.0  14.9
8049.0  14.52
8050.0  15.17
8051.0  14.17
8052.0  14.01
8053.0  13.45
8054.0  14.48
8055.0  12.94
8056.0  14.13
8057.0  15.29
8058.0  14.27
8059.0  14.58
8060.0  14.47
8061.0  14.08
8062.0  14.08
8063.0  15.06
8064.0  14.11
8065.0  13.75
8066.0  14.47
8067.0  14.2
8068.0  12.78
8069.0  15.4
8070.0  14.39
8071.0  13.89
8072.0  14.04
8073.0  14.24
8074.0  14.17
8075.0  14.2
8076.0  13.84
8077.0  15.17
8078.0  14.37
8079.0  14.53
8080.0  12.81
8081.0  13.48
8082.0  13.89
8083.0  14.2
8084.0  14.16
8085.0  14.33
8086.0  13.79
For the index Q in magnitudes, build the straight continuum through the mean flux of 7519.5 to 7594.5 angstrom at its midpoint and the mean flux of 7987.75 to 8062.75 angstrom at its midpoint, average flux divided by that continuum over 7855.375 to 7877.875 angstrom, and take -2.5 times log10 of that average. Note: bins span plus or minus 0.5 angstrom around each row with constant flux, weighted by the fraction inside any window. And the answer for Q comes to 0.07 mag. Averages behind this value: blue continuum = 13.8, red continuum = 14.2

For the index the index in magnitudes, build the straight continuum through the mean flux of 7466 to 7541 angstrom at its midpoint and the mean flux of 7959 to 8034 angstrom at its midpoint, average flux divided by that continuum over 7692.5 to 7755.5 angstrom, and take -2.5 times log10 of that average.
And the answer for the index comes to 0.12 mag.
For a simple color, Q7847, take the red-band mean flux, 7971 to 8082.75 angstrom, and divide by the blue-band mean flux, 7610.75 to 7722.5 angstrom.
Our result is 1.12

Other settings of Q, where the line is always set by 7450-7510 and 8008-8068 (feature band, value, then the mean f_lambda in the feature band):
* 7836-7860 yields 0.05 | 13.3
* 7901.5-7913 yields 0.05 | 13.4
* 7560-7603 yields -0.03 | 13.9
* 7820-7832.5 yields 0.06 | 13.2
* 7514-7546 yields -0.01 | 13.6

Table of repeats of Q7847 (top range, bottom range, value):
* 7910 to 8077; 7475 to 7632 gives 1.03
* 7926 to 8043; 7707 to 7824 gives 1.12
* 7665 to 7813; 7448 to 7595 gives 0.92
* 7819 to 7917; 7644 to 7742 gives 1.08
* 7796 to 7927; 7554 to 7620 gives 0.95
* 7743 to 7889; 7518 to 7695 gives 0.97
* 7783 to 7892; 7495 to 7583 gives 0.97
